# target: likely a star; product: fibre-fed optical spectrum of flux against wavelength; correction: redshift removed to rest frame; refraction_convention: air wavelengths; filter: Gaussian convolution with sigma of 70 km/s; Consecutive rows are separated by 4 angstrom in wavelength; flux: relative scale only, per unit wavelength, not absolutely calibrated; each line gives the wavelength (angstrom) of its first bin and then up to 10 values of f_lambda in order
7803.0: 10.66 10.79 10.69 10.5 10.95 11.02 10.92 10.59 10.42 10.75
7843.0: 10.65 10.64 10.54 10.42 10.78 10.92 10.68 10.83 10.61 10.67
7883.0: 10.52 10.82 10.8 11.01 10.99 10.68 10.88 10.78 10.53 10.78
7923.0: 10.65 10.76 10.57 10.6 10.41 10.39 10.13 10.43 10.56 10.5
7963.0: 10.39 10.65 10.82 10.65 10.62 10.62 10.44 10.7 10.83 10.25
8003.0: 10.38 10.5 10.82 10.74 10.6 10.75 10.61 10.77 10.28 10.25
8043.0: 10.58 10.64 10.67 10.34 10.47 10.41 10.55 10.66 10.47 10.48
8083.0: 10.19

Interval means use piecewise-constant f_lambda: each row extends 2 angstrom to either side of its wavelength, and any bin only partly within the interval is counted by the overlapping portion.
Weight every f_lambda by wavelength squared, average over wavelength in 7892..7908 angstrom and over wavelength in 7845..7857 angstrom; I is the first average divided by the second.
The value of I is 1.0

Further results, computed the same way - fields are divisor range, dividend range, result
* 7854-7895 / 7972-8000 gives 1.02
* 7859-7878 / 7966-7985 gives 1.02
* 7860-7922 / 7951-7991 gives 1.00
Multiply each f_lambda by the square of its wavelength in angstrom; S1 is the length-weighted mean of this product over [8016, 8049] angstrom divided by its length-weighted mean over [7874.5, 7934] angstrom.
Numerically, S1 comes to 1.02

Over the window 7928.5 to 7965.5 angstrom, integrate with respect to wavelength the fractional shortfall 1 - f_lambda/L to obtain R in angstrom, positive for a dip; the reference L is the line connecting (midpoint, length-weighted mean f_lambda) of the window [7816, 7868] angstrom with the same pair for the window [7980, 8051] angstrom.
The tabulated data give 0.63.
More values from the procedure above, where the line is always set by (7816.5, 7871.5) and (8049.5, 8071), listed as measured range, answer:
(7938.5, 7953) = 0.4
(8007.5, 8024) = -0.3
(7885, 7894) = -0.1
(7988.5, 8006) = 0.0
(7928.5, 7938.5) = 0.1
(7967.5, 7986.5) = -0.1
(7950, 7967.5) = 0.2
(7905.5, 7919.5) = -0.1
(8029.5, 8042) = 0.1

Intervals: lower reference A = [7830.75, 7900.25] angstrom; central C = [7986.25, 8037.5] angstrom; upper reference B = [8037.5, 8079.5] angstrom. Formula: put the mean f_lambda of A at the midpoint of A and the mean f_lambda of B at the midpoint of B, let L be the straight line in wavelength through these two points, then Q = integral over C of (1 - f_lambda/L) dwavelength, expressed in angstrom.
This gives -0.2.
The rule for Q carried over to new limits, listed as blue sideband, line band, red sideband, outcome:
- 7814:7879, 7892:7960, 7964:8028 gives 0.18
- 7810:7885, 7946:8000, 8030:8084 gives 0.05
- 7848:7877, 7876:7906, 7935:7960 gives -0.54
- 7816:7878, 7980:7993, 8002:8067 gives 0.01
